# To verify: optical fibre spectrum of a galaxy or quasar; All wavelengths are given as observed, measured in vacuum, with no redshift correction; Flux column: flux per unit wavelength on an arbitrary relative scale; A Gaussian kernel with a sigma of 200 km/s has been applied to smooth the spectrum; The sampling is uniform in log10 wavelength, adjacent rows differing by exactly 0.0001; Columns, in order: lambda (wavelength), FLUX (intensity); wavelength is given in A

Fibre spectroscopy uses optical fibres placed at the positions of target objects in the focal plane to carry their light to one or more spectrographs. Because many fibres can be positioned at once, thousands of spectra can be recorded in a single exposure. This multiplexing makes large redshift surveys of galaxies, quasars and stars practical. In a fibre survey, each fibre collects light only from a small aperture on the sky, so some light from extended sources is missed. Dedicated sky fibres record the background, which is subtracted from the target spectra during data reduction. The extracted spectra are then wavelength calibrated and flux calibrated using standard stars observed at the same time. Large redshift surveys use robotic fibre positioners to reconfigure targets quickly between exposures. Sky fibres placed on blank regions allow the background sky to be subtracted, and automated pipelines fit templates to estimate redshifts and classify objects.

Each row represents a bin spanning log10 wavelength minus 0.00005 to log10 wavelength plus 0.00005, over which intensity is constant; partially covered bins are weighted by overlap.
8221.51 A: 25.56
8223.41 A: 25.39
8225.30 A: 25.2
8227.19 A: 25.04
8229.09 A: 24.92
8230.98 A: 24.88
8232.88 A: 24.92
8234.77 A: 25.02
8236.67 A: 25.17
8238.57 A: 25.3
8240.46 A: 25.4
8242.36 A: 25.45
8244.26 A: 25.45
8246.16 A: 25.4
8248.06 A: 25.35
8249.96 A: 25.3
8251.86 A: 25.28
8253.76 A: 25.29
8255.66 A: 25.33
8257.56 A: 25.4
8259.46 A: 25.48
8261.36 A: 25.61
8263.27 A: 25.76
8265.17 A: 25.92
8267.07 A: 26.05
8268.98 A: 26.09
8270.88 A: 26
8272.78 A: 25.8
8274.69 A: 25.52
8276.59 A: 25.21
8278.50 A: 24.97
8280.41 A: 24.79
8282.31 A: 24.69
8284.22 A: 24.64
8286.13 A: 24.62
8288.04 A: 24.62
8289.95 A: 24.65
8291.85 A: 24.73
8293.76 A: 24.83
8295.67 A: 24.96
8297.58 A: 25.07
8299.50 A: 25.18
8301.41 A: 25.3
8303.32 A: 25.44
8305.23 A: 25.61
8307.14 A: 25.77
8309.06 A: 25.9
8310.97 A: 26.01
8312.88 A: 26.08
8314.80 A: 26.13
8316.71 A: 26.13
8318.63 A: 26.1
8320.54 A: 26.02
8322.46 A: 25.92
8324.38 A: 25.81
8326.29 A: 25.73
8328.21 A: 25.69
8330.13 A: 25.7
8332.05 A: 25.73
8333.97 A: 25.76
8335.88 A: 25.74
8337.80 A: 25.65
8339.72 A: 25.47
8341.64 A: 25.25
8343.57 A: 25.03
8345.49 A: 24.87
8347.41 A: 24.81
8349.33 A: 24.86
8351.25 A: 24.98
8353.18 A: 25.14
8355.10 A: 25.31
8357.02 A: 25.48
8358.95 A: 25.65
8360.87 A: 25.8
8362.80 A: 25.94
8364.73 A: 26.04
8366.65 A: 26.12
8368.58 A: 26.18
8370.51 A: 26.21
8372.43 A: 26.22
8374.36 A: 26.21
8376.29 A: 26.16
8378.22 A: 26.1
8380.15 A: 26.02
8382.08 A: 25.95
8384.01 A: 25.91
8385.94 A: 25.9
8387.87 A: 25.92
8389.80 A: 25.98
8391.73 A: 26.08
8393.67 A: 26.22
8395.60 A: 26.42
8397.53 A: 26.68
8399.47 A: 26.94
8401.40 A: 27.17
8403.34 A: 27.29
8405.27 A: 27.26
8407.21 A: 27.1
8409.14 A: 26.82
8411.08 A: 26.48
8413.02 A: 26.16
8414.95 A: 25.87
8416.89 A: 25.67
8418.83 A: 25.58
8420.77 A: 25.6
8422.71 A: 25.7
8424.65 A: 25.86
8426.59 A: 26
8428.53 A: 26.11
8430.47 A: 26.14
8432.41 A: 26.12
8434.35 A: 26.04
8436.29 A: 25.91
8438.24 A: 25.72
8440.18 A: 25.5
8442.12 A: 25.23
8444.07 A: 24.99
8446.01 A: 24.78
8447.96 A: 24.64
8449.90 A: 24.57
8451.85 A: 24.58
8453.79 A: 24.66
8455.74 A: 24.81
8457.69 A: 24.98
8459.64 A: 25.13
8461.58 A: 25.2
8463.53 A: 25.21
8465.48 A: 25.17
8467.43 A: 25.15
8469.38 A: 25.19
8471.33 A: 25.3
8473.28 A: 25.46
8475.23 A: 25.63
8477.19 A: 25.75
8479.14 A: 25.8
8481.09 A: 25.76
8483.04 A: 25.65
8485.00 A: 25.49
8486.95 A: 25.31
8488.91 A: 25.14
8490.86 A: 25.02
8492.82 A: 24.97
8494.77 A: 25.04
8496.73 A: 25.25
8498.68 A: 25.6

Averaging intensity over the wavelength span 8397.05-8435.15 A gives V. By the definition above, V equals 26.3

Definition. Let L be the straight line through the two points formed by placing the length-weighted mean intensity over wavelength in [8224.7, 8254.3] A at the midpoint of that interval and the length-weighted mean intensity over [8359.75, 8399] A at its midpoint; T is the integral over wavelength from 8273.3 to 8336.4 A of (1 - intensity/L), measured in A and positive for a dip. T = 0.5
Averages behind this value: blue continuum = 25.2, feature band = 25.4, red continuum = 26.1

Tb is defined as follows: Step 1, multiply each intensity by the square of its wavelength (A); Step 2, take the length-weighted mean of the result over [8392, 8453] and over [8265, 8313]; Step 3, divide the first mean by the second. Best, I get 1.06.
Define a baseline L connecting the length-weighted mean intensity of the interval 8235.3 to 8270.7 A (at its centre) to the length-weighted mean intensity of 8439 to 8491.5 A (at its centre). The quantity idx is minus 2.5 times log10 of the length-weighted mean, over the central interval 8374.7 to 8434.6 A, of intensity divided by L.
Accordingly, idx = -0.04 mag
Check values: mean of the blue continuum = 25.5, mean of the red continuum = 25.2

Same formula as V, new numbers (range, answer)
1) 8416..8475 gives 25.4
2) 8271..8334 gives 25.4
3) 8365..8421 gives 26.3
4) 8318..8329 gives 25.9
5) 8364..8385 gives 26.1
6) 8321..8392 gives 25.7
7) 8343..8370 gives 25.5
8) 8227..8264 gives 25.3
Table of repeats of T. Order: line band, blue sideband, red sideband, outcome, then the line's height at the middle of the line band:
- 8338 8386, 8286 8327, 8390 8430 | 0.5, 26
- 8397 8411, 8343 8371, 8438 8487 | -0.9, 25.4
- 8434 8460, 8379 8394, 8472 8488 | 0.6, 25.7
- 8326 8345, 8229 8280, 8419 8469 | -0.1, 25.4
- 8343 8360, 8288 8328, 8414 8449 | 0.3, 25.6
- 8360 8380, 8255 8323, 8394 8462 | -0.3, 25.7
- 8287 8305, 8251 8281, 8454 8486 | 0.4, 25.5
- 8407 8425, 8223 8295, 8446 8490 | -0.6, 25.2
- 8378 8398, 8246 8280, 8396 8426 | 0.1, 26.3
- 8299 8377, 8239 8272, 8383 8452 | 0.3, 25.8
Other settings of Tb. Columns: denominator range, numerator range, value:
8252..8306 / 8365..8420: 1.07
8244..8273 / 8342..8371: 1.02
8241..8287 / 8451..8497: 1.05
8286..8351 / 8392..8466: 1.04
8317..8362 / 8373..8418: 1.05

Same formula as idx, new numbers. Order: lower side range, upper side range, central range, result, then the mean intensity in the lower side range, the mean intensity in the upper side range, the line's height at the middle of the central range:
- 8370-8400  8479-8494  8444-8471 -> 0.03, 26.2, 25.4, 25.6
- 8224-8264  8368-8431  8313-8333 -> -0.01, 25.3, 26.2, 25.8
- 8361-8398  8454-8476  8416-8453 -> 0.00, 26.1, 25.2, 25.5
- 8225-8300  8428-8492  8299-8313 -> -0.02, 25.2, 25.3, 25.3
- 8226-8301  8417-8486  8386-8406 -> -0.05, 25.2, 25.4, 25.4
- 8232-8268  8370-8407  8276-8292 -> 0.04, 25.4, 26.4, 25.7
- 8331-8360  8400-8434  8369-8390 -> -0.01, 25.3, 26.3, 25.8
